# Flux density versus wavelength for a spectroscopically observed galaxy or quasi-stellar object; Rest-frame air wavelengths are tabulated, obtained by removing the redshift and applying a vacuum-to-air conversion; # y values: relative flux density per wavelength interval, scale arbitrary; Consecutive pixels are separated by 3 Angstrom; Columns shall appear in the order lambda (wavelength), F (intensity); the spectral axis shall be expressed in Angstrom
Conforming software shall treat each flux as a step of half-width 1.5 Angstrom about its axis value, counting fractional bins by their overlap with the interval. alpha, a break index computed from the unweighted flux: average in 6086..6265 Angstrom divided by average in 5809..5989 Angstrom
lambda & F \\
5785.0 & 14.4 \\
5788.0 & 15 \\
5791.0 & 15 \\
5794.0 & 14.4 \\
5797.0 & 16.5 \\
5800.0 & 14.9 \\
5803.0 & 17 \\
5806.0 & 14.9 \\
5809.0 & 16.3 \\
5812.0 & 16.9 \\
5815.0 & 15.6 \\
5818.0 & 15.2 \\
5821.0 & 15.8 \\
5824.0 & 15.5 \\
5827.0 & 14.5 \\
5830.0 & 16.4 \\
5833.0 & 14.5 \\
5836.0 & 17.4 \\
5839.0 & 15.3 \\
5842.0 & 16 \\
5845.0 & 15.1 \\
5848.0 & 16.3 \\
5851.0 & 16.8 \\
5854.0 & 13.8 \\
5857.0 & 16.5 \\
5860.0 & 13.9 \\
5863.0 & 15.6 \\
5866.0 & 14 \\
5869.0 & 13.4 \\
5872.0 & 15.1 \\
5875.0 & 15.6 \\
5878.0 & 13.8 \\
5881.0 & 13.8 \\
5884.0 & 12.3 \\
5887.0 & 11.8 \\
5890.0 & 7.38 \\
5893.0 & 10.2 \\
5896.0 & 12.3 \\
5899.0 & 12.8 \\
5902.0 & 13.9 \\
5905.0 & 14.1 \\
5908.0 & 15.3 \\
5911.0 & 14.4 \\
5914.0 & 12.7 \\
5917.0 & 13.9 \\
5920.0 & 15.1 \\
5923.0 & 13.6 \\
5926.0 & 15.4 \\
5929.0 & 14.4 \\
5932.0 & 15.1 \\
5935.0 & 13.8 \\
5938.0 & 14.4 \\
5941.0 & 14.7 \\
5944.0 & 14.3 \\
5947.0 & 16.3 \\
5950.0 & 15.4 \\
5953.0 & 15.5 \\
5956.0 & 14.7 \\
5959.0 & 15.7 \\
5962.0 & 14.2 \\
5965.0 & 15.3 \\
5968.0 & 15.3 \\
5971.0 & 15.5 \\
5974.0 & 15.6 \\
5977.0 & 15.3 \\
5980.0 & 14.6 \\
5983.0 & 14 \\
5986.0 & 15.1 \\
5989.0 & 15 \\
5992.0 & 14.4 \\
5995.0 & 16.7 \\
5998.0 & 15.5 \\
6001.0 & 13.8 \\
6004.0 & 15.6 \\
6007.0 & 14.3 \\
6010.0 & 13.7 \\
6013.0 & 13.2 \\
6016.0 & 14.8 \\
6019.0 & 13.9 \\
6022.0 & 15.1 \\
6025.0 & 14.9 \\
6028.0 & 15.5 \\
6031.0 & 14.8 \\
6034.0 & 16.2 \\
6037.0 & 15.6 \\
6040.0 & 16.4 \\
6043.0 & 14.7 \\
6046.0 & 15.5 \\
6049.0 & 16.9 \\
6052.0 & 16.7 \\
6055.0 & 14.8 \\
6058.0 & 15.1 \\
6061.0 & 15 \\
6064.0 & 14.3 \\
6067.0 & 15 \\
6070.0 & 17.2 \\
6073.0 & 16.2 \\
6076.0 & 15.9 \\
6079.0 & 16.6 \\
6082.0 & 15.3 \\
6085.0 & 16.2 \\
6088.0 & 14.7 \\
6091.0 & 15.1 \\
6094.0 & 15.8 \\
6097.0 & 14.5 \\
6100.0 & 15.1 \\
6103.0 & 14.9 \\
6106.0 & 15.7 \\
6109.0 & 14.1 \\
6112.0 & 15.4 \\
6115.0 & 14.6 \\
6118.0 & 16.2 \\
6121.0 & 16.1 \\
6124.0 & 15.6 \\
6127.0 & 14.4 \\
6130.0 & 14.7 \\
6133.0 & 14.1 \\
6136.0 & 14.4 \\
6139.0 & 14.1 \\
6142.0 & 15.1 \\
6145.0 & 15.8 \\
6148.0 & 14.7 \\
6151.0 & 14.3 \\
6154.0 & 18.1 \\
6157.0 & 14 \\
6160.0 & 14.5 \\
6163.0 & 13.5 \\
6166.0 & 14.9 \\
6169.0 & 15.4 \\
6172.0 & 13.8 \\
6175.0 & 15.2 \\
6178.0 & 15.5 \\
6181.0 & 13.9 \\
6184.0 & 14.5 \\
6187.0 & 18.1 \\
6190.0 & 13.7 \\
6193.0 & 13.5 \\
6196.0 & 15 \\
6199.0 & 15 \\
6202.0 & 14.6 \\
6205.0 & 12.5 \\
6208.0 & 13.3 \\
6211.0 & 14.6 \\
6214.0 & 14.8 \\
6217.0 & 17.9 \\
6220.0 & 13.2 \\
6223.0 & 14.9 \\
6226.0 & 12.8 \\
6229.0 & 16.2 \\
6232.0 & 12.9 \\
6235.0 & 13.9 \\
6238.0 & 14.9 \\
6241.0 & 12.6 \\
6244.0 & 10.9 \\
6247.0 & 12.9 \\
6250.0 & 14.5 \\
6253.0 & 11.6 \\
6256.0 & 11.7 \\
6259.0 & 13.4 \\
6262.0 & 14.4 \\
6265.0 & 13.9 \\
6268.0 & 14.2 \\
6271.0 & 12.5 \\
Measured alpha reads 0.99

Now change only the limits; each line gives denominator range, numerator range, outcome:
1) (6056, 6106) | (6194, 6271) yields 0.90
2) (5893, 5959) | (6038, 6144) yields 1.07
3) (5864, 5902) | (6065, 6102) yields 1.22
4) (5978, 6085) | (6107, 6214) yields 0.97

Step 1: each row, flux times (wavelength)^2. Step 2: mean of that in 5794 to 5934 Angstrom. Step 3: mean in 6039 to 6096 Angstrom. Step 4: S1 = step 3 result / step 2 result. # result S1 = 1.15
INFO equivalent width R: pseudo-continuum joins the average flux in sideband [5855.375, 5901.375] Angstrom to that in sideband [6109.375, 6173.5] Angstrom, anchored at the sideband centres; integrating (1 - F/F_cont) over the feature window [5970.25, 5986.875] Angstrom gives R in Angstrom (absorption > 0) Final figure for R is -1.3 Angstrom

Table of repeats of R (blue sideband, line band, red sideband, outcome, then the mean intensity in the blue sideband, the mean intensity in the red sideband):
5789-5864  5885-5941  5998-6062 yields 7.23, 15.6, 15.1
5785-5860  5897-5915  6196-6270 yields 1.63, 15.6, 13.8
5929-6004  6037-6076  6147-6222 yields -1.99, 15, 14.7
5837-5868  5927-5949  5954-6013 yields 0.47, 15.3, 14.9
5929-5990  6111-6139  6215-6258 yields -1.61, 15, 13.6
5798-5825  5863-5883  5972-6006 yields 1.56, 15.8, 15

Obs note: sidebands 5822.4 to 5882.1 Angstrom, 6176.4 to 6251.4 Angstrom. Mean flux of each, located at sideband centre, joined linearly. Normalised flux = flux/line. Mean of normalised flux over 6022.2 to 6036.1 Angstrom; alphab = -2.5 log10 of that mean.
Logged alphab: -0.04 mag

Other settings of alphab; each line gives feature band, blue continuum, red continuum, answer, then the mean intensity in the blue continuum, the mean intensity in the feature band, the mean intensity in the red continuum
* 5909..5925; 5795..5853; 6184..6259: 0.100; 15.8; 14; 14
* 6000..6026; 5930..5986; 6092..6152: 0.046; 15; 14.4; 15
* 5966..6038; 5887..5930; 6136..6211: -0.092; 13.2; 14.9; 14.7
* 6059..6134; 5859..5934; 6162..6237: -0.080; 13.6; 15.3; 14.6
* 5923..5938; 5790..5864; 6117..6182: 0.062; 15.6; 14.5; 14.9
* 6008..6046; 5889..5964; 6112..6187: -0.034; 14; 14.9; 15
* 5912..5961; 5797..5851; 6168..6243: 0.052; 15.8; 14.7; 14.5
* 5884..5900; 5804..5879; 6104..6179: 0.363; 15.4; 11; 15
